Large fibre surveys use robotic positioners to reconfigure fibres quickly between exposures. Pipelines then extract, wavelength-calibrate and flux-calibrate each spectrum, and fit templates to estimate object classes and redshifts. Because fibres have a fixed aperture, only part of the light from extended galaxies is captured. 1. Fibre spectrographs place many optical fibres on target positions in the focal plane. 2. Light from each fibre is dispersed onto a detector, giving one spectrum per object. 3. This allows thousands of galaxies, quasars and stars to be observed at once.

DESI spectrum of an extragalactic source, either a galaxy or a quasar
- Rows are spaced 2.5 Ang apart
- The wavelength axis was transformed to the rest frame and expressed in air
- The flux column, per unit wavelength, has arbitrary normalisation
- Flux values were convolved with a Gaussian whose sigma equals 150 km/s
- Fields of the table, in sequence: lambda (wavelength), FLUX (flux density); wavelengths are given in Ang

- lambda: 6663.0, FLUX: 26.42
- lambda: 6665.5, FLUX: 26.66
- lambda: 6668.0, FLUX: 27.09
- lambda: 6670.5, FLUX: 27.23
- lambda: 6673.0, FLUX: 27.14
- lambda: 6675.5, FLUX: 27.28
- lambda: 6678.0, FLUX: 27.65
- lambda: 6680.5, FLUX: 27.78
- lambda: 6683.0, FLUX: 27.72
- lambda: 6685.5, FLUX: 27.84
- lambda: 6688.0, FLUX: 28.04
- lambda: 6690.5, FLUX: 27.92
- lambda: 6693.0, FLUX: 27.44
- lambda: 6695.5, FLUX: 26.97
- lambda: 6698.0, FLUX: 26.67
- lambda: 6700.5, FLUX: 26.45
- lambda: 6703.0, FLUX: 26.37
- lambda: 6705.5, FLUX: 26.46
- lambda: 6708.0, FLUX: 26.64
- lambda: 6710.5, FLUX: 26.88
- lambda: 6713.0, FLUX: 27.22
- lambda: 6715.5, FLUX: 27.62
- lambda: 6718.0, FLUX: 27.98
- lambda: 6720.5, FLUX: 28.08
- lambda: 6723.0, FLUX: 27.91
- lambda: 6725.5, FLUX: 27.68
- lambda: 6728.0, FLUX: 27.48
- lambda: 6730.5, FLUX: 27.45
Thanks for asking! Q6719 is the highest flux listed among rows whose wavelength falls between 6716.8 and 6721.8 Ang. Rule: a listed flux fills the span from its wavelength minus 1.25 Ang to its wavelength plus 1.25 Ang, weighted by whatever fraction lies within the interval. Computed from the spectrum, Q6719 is 28.08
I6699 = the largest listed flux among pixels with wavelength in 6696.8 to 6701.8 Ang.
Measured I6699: 26.67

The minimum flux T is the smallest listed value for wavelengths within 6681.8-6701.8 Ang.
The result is 26.45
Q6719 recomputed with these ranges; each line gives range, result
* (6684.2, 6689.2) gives 28.04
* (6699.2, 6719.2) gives 27.98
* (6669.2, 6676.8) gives 27.28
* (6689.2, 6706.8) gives 27.92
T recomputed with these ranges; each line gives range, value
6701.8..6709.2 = 26.37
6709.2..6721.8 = 26.88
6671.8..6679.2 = 27.14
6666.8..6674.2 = 27.09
